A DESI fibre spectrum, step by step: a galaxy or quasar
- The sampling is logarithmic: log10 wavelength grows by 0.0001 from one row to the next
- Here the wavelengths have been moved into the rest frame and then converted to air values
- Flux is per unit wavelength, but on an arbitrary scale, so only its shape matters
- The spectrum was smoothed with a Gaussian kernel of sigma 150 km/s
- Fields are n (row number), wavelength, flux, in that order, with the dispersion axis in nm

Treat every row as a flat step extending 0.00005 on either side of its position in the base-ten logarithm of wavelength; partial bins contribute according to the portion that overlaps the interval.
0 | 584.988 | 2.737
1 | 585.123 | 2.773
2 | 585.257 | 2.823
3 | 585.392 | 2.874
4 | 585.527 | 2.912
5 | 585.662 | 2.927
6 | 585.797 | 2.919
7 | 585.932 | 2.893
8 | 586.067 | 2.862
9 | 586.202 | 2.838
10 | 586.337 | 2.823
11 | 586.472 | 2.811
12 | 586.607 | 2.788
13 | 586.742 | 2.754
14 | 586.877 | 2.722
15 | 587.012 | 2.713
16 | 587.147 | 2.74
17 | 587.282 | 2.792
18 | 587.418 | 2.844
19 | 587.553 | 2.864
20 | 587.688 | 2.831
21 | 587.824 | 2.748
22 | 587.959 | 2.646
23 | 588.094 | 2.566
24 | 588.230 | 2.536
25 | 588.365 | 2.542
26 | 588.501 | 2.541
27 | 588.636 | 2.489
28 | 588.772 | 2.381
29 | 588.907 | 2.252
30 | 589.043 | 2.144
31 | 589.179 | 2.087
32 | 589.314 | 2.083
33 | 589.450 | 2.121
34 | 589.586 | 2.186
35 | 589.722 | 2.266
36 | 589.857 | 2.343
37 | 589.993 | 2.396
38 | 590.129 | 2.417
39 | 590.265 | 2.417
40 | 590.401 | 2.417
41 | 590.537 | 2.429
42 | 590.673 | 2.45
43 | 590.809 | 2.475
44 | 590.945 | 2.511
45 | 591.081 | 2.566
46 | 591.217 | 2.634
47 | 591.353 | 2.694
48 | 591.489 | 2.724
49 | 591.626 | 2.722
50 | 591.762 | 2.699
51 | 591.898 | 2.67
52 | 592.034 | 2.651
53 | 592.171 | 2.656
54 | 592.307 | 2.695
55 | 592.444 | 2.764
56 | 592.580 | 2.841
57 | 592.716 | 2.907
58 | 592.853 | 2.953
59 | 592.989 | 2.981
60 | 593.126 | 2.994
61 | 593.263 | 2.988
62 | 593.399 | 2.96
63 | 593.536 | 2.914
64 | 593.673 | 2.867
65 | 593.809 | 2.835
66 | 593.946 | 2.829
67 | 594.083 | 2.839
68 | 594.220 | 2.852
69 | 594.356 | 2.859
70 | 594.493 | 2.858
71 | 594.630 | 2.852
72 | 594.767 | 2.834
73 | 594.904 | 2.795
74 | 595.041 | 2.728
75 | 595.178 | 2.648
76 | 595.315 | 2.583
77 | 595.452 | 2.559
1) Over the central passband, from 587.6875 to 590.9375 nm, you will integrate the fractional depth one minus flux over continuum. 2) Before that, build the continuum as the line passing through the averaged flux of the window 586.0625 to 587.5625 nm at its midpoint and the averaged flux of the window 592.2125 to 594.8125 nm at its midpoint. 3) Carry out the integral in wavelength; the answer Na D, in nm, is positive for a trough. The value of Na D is 0.49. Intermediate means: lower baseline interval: 2.79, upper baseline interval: 2.87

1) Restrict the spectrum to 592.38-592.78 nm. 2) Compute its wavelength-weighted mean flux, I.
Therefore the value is 2.84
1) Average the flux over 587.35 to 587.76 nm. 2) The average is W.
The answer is 2.84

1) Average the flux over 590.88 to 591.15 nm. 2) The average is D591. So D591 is 2.54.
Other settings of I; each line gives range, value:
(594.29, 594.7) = 2.85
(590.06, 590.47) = 2.41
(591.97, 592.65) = 2.72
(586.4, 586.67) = 2.8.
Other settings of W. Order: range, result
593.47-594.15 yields 2.86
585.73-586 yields 2.9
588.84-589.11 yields 2.19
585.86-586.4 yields 2.85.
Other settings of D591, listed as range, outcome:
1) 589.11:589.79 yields 2.15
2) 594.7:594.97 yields 2.81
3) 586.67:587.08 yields 2.73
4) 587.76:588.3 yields 2.63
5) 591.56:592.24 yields 2.68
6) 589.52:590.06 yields 2.3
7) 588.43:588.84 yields 2.47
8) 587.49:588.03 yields 2.77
